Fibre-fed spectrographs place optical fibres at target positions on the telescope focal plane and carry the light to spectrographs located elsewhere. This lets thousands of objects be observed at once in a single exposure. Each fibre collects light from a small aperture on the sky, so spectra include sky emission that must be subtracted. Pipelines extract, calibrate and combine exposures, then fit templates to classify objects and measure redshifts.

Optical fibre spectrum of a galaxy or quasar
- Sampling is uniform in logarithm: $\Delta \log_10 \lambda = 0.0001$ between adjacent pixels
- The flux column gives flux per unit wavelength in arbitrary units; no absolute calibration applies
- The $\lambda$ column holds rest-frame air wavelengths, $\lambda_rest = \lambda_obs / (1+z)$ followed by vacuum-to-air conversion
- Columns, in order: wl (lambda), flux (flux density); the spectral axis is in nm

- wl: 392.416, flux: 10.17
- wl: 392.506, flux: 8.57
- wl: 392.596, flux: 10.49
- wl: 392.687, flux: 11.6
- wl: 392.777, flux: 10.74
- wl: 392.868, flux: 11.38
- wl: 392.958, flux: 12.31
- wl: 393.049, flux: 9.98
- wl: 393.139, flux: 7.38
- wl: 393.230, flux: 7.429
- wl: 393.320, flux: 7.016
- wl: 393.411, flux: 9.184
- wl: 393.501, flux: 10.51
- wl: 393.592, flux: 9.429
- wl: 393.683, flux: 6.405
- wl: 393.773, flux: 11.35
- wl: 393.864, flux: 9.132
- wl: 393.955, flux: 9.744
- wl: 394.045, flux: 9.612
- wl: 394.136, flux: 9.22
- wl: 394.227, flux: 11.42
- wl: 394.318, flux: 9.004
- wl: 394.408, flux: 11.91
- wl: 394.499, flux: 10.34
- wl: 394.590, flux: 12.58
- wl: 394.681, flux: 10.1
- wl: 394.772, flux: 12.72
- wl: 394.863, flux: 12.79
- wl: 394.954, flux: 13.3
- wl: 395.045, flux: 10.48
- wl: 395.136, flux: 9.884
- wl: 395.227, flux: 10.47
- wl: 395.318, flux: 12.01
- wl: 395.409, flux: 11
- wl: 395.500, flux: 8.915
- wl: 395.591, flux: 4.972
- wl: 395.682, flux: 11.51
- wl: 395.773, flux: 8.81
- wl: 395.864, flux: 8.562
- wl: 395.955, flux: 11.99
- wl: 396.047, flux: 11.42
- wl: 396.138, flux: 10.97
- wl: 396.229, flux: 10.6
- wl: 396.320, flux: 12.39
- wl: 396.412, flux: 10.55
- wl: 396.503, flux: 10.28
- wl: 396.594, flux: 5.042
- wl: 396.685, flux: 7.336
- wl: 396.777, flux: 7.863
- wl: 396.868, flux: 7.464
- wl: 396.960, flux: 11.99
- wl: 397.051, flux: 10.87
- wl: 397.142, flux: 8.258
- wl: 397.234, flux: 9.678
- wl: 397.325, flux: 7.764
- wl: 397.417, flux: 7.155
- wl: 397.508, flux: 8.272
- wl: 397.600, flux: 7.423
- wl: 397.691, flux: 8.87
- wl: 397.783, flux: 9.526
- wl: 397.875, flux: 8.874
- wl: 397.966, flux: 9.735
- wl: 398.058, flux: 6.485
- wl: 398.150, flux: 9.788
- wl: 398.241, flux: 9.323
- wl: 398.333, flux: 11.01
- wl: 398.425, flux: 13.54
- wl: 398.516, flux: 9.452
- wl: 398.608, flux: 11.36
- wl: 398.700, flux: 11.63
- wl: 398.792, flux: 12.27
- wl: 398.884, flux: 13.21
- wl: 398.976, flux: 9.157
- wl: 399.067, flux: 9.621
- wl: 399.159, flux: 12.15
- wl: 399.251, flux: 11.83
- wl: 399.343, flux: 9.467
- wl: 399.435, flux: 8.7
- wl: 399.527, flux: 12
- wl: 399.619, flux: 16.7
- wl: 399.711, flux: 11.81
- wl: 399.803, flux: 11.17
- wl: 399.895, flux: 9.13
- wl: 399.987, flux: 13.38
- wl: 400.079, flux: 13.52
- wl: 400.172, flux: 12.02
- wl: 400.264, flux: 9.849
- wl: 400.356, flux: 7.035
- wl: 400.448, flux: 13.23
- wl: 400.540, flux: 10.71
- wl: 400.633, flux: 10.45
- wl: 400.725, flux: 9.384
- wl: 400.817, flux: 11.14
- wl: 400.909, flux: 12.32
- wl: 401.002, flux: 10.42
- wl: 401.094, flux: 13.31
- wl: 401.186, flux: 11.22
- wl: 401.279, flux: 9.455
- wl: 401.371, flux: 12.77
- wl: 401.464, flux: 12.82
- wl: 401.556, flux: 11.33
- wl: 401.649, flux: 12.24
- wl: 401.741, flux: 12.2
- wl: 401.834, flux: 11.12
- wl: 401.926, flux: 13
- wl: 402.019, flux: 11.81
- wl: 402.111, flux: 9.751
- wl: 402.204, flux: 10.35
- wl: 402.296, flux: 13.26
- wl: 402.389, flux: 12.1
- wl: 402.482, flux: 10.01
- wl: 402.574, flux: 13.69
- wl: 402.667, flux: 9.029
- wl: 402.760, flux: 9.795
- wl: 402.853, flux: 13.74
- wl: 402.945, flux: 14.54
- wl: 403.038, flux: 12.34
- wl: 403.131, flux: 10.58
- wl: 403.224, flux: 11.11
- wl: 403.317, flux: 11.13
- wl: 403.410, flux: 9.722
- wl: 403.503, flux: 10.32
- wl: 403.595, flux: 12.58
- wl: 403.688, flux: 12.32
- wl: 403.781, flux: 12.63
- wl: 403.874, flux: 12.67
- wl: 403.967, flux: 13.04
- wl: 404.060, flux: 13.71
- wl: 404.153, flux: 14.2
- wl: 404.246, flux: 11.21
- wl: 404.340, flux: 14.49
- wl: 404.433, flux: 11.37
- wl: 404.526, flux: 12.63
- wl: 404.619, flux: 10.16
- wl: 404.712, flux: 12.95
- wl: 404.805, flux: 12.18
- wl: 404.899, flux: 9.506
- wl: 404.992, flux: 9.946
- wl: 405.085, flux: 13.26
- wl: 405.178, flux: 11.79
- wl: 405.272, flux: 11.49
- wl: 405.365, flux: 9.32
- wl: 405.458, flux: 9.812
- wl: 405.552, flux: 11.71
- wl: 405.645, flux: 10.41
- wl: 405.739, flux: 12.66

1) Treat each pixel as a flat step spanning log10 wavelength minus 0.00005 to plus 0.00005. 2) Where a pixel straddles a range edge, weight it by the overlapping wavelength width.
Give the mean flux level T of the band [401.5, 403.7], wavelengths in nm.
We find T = 11.6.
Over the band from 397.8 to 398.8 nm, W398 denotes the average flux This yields 10.2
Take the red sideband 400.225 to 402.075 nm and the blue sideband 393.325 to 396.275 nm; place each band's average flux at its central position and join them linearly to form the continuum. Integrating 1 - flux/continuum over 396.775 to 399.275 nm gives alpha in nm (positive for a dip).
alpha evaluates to 0.23 nm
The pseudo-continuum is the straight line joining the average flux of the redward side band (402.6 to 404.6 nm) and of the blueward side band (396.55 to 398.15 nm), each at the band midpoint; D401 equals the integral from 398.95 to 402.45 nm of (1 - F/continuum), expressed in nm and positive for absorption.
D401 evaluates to -0.35 nm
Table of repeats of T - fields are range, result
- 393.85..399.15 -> 10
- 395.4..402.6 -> 10.5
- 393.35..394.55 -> 9.77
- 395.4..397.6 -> 9.25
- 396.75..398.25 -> 8.79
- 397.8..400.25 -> 11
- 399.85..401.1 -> 11.1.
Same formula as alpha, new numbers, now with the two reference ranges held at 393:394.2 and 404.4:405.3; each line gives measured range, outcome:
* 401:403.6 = -0.15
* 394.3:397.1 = -0.24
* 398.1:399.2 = -0.10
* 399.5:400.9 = -0.13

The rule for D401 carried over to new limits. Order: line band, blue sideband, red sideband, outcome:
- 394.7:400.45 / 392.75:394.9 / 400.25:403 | 0.24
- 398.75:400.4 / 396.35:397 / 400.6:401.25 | -0.15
